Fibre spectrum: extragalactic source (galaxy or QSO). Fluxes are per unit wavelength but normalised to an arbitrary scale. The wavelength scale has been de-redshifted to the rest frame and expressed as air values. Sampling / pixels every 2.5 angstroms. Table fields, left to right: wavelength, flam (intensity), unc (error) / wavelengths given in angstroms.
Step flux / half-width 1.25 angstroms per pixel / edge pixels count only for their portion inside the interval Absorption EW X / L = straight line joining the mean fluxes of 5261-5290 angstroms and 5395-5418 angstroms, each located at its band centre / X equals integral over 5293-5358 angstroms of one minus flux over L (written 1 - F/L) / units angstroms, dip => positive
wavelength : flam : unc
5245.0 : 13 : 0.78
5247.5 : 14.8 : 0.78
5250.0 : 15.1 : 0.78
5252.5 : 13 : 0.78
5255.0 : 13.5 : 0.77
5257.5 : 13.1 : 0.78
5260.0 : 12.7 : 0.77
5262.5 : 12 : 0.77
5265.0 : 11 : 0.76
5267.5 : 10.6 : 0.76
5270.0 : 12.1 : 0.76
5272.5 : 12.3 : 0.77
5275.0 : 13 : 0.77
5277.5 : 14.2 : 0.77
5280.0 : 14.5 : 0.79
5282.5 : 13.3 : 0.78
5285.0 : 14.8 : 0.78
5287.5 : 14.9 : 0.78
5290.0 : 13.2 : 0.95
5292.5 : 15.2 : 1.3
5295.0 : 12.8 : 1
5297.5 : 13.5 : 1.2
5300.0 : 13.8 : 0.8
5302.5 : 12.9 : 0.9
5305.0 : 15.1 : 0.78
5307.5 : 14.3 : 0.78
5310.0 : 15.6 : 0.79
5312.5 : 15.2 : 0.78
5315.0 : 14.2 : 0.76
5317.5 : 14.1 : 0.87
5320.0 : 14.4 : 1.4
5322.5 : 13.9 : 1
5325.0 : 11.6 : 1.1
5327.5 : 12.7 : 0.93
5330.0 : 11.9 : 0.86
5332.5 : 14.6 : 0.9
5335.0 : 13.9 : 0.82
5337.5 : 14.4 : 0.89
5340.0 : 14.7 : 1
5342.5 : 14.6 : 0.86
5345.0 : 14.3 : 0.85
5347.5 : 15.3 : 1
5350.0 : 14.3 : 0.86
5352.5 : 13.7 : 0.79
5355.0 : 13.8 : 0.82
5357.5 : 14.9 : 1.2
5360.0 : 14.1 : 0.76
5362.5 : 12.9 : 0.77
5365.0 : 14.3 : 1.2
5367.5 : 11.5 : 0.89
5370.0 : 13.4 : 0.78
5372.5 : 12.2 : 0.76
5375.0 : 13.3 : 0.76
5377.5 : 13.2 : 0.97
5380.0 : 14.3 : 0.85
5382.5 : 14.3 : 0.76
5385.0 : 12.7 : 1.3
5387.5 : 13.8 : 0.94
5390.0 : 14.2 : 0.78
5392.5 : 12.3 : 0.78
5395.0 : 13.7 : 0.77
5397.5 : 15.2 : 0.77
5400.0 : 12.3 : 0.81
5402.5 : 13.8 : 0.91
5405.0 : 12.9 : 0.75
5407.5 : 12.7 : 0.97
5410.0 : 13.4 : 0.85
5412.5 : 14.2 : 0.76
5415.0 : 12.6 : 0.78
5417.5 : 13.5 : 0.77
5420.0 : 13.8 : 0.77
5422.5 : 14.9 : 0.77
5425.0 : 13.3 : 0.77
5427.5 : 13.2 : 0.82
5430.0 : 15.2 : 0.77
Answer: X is -4.3 angstroms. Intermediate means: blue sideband 13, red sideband 13.4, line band 14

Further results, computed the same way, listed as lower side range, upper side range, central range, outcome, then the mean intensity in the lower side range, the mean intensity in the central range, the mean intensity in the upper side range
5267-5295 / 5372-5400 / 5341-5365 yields -1.22 angstroms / 13.5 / 14.2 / 13.5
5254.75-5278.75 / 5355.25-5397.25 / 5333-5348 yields -1.55 angstroms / 12.4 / 14.5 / 13.5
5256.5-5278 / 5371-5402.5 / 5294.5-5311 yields -1.84 angstroms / 12.3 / 14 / 13.5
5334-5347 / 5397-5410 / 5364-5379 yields 0.96 angstroms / 14.4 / 13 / 13.3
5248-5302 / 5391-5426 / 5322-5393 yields -1.23 angstroms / 13.3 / 13.6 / 13.5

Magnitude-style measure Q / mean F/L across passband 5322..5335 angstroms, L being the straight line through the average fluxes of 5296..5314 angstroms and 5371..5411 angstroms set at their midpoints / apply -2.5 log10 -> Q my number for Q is 0.09 mag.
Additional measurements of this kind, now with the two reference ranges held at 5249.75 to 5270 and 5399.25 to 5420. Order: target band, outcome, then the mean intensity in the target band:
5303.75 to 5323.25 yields -0.15 mag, 14.6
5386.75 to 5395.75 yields -0.03 mag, 13.5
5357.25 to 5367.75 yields -0.05 mag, 13.6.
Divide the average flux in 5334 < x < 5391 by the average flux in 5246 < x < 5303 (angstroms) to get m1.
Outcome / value 1.0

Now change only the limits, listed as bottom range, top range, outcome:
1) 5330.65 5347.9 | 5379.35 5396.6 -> 0.95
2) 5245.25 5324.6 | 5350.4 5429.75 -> 0.99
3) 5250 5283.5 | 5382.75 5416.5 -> 1.05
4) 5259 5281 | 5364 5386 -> 1.06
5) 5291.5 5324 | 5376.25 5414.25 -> 0.95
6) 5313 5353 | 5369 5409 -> 0.96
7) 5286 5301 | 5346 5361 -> 1.03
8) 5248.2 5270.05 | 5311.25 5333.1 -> 1.07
